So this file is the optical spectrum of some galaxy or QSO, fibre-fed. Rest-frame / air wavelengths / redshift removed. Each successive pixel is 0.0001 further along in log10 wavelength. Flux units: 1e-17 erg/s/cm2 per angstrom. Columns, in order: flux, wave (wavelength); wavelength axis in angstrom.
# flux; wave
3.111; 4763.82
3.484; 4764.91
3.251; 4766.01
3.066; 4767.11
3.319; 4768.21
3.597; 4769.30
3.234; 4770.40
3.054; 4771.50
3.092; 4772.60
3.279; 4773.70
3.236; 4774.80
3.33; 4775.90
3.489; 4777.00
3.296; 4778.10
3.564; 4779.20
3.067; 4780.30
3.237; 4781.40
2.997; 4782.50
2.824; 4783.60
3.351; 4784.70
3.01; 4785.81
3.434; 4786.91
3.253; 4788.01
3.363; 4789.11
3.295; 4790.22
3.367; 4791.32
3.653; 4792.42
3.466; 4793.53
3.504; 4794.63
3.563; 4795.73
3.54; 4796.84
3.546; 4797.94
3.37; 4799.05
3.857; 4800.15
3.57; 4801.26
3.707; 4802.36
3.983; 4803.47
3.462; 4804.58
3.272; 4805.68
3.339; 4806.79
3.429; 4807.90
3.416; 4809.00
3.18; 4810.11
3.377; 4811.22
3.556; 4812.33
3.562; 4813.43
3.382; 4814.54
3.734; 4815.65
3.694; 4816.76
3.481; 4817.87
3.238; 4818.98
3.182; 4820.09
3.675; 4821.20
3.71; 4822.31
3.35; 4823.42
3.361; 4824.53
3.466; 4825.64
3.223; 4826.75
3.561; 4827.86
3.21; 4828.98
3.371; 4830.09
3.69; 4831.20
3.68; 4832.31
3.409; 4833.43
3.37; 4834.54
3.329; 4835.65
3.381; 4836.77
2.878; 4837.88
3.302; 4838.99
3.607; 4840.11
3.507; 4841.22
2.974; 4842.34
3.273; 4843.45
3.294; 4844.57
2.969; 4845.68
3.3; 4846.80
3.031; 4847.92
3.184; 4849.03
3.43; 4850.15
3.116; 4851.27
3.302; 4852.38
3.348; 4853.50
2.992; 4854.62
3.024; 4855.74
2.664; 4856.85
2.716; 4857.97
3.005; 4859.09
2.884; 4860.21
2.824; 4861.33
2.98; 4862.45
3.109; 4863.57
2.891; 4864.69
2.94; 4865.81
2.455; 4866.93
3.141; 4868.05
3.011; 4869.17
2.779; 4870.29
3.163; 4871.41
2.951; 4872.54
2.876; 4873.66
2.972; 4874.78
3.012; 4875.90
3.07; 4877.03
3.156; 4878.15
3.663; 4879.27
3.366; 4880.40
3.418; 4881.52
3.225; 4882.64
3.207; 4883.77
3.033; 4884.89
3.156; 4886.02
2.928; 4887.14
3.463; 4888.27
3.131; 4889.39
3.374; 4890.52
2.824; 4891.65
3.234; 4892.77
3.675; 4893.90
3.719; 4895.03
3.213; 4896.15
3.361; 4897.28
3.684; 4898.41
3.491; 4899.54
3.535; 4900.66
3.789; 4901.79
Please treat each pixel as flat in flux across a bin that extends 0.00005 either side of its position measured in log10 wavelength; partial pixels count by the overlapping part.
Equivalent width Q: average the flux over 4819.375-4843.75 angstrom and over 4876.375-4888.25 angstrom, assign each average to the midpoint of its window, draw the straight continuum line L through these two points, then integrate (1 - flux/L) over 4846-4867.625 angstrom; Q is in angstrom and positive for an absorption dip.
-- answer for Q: 2.0 angstrom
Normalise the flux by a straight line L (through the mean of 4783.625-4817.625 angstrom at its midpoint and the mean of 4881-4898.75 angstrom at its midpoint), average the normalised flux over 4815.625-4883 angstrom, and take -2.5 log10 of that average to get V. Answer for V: 0.053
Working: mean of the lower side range 3.46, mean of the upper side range 3.29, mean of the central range 3.21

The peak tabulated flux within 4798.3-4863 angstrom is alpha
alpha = 3.983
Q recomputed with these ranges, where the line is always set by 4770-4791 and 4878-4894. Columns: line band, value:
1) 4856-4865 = 0.99 angstrom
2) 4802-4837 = -2.41 angstrom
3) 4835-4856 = 0.10 angstrom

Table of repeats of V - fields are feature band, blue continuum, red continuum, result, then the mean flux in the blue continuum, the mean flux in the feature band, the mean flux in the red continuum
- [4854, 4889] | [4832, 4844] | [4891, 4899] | 0.11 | 3.33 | 3.04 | 3.39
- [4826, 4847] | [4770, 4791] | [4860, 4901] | -0.05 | 3.23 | 3.33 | 3.16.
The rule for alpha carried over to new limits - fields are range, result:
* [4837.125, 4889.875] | 3.663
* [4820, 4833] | 3.71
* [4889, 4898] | 3.719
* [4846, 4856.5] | 3.43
